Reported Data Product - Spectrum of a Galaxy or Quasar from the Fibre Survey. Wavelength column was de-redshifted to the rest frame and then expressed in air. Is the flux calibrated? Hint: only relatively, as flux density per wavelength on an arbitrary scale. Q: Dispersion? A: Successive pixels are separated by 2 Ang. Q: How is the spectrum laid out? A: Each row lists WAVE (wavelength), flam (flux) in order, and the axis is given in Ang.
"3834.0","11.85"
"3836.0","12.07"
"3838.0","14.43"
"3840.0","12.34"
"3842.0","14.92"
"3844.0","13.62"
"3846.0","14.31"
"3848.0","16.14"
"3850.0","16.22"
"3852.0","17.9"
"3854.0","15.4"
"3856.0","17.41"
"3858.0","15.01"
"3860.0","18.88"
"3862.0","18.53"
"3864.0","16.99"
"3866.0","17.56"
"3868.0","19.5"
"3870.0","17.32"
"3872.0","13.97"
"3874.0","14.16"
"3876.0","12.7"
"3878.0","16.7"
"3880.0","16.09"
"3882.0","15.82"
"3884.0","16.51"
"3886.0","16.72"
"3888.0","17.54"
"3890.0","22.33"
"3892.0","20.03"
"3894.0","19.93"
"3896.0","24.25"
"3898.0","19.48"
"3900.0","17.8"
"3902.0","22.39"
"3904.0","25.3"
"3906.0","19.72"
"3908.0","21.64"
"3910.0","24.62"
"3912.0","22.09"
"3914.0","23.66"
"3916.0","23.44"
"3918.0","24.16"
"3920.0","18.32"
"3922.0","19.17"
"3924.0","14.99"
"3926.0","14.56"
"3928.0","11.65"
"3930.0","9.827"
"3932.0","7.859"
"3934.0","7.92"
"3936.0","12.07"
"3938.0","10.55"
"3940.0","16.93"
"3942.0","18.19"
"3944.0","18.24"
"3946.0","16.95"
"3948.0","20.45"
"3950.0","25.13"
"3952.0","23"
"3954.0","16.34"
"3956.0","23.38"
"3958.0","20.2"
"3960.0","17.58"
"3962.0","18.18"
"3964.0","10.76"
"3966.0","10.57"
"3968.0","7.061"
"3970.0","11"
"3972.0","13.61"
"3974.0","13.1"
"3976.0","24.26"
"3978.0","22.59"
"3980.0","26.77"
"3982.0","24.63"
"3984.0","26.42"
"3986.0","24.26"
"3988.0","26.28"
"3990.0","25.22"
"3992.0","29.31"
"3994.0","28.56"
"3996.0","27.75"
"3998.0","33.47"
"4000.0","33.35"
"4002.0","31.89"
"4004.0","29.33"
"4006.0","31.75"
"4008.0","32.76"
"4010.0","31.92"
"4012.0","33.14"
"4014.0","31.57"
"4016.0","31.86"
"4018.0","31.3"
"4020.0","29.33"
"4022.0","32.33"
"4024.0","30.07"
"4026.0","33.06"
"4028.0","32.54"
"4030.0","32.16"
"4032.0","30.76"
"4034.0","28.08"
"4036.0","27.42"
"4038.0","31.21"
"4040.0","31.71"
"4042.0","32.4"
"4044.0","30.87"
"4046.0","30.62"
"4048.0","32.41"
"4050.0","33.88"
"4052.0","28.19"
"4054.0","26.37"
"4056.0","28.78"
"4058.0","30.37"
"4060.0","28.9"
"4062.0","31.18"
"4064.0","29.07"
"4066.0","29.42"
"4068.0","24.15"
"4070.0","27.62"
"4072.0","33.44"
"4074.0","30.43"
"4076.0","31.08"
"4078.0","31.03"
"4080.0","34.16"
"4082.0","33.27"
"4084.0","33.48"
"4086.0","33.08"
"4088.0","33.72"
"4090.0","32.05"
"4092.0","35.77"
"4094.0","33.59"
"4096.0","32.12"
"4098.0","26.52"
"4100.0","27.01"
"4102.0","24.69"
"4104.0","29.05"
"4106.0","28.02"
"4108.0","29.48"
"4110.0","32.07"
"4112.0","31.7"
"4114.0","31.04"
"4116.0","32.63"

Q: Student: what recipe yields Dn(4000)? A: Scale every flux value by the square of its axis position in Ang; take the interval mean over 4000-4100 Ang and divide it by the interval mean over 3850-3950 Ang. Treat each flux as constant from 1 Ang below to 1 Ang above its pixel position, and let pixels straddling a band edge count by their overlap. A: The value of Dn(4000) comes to 1.89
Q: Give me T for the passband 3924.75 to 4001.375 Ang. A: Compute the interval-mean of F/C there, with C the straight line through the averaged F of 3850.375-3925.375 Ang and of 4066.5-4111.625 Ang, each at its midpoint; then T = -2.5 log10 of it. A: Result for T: 0.22 mag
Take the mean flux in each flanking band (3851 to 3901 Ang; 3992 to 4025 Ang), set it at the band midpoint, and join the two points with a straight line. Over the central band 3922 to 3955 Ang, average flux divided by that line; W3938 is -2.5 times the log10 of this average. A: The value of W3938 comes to 0.49 mag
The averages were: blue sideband 17.5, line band 15.4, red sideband 31.2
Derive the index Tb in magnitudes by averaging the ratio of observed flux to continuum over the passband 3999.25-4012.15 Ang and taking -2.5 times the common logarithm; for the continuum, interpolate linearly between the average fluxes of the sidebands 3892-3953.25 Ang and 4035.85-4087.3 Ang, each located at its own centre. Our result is -0.233 mag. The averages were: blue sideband 18.5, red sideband 30.6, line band 31.9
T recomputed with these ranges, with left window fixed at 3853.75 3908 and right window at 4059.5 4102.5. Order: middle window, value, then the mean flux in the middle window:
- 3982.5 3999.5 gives -0.106 mag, 27.7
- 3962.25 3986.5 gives 0.335 mag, 17.8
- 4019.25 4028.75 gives -0.159 mag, 31.5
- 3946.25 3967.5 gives 0.247 mag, 18.2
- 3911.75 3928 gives 0.062 mag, 19.4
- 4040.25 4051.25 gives -0.120 mag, 31.9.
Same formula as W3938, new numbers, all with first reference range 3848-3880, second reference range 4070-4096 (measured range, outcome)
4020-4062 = -0.04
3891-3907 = -0.11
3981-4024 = -0.12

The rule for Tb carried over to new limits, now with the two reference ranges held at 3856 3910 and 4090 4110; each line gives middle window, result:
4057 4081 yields -0.069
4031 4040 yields -0.123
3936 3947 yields 0.336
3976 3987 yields -0.057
